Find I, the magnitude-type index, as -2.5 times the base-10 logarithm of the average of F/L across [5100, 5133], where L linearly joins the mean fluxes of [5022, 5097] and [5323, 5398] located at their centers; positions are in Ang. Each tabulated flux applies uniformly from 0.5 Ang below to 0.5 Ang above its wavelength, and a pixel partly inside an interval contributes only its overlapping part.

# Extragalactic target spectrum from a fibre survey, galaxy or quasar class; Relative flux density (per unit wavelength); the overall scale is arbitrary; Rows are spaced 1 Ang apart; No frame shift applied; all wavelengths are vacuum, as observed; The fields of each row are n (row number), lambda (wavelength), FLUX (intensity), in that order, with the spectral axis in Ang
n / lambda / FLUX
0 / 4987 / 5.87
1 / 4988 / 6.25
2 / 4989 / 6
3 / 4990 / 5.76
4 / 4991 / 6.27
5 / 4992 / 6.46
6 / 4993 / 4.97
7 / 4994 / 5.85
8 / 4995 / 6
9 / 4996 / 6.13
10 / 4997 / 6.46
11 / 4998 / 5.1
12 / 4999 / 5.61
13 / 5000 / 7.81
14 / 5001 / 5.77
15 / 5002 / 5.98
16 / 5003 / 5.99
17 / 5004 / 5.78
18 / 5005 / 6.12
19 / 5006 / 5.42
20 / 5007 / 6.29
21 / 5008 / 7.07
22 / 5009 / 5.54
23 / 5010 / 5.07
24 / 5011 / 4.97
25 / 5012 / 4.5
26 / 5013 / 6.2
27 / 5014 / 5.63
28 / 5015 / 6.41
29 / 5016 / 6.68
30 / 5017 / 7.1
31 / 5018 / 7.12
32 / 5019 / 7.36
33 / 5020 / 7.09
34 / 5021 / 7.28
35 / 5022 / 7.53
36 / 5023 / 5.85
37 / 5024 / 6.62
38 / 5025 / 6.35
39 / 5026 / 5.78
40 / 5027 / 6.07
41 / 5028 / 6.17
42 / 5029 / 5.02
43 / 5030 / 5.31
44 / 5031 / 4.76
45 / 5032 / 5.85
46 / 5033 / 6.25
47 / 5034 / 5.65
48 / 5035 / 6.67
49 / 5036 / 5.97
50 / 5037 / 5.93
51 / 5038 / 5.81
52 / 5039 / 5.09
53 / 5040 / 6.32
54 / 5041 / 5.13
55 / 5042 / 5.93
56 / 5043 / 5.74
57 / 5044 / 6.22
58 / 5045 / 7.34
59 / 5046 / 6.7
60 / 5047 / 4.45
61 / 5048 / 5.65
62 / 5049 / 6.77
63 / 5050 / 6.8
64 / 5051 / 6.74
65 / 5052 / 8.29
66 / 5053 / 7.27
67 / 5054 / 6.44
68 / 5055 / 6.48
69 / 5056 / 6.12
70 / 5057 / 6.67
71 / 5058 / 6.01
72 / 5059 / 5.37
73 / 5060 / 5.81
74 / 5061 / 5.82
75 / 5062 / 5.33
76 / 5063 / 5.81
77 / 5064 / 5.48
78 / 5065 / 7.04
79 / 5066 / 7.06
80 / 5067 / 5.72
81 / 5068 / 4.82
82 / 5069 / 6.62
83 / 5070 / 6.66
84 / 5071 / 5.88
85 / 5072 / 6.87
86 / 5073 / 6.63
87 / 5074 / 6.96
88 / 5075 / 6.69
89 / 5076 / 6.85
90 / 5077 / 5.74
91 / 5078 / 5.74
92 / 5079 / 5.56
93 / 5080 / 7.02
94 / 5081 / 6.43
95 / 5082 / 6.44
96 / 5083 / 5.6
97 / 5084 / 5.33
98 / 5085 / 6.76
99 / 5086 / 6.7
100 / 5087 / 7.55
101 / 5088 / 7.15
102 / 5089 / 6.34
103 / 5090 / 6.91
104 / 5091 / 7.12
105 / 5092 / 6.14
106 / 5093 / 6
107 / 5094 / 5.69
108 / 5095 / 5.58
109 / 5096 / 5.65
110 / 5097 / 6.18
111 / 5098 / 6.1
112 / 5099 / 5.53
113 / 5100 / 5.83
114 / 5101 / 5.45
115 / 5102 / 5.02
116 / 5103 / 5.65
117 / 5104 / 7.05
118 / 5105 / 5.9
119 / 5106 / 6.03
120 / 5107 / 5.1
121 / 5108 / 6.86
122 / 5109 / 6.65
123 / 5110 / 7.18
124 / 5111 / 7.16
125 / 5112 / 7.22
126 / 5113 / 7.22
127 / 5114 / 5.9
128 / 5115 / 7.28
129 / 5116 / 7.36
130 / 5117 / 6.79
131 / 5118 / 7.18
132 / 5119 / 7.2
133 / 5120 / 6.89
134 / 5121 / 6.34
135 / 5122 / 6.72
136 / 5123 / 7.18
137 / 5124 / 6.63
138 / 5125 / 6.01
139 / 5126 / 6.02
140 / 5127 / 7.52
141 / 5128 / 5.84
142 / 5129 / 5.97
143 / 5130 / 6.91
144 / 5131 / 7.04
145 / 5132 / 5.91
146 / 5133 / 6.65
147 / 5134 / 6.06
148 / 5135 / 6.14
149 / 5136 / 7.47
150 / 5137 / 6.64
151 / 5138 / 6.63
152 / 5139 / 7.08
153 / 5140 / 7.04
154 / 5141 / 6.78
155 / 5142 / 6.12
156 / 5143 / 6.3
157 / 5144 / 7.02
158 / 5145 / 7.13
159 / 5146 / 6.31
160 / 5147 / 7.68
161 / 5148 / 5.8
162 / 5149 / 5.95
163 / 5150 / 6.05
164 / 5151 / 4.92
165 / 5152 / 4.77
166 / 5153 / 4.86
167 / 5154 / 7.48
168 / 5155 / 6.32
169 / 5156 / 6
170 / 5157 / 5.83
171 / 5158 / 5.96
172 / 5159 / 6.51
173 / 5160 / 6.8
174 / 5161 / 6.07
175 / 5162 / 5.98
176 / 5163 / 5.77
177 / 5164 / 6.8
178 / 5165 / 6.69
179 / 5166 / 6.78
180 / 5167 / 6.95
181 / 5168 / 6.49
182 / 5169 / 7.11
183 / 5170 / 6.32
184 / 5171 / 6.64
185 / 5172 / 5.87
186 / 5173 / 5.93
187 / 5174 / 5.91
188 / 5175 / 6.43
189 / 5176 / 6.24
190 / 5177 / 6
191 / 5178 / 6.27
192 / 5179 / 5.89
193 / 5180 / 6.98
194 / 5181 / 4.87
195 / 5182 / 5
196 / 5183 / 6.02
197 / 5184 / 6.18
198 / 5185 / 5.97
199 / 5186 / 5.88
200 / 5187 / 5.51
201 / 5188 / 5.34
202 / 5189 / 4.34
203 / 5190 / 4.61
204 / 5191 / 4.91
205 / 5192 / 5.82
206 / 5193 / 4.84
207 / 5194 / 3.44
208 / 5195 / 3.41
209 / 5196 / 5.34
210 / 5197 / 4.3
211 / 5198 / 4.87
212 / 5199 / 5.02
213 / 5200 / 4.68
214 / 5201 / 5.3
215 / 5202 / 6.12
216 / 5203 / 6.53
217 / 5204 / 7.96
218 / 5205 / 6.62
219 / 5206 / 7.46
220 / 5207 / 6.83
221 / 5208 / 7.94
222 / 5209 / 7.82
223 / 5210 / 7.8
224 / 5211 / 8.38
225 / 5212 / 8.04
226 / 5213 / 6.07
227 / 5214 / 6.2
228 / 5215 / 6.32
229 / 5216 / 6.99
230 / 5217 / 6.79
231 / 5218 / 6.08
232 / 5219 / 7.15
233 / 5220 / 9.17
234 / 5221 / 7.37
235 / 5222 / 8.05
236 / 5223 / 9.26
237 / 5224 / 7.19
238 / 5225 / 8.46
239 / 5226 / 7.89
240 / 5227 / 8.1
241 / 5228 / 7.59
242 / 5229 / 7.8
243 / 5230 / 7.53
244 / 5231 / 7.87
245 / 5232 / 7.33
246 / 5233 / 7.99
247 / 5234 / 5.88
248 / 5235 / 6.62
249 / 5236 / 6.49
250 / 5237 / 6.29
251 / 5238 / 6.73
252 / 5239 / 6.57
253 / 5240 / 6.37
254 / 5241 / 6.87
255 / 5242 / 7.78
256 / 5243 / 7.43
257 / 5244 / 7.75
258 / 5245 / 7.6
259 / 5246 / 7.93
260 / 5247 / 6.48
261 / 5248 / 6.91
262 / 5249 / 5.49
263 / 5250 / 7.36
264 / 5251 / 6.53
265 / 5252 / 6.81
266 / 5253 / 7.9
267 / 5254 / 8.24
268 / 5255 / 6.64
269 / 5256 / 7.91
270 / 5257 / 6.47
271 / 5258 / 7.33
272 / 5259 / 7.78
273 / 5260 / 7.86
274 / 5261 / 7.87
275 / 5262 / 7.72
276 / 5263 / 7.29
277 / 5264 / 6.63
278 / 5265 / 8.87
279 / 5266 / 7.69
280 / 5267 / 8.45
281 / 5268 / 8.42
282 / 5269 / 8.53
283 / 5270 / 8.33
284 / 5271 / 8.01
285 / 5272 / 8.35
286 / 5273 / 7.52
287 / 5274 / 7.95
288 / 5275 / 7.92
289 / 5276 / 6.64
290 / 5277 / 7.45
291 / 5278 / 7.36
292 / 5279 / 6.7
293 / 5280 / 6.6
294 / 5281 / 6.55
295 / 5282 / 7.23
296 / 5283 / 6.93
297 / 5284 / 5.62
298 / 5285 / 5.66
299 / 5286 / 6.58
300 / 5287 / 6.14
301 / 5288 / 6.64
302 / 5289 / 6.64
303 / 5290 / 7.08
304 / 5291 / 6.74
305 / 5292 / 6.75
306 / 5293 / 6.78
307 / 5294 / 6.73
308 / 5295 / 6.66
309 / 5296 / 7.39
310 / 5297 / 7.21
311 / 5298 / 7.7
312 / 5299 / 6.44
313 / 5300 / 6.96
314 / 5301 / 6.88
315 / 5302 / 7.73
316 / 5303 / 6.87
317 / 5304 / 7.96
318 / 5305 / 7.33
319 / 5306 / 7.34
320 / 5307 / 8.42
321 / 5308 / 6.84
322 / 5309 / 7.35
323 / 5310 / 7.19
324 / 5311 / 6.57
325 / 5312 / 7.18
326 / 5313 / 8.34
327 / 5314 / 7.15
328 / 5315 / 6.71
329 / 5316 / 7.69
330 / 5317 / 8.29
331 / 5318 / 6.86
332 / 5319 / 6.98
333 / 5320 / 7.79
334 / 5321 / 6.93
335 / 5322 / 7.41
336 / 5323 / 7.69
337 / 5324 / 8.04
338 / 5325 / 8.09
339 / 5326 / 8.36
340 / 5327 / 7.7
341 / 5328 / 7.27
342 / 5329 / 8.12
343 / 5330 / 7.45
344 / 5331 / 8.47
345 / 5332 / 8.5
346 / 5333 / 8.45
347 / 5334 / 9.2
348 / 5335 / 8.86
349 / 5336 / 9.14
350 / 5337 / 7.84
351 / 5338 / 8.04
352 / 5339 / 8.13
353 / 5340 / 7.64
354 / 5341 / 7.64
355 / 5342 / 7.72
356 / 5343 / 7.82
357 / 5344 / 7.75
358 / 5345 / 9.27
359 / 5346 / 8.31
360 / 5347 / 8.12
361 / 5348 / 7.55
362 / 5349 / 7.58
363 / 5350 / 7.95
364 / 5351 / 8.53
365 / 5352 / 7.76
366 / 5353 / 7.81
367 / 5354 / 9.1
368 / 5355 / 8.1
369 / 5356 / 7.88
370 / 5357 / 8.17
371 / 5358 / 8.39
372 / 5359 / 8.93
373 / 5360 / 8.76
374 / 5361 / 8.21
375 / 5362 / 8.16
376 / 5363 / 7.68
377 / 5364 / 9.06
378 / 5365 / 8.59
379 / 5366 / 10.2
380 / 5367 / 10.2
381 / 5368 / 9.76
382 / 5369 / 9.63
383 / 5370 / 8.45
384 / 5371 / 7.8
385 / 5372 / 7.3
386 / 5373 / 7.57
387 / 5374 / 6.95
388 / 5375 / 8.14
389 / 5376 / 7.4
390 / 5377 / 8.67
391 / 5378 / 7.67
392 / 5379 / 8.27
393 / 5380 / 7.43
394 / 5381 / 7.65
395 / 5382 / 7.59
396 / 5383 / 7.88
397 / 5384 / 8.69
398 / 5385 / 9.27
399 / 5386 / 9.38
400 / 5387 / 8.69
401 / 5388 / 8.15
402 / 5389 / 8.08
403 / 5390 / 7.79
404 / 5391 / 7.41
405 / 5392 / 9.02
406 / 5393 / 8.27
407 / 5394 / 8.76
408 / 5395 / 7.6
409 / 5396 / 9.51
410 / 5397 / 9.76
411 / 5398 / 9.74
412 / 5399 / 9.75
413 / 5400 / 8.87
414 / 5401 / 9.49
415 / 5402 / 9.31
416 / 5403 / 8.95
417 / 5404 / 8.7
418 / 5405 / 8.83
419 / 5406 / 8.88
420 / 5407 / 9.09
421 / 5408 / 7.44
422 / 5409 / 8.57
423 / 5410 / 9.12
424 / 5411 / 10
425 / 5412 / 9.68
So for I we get 0.01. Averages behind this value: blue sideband 6.19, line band 6.53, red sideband 8.29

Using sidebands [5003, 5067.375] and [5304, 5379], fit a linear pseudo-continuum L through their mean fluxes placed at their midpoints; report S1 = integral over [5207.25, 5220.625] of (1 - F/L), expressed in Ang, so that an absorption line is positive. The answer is -0.1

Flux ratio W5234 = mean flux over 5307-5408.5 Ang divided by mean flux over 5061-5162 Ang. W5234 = 1.29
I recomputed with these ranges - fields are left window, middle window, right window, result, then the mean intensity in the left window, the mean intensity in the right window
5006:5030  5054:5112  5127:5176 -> 0.01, 6.21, 6.38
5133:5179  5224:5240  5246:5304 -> -0.05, 6.35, 7.2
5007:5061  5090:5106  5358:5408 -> 0.11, 6.17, 8.56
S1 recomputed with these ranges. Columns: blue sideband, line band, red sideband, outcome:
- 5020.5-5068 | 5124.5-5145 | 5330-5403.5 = 0.59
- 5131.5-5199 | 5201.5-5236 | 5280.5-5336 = -4.68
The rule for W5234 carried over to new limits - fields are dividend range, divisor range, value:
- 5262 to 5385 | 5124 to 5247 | 1.19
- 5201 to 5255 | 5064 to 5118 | 1.14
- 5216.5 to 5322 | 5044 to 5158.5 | 1.14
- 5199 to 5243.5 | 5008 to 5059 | 1.16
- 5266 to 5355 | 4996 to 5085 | 1.23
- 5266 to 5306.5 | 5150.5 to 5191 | 1.20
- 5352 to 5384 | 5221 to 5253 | 1.14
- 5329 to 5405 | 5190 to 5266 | 1.22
